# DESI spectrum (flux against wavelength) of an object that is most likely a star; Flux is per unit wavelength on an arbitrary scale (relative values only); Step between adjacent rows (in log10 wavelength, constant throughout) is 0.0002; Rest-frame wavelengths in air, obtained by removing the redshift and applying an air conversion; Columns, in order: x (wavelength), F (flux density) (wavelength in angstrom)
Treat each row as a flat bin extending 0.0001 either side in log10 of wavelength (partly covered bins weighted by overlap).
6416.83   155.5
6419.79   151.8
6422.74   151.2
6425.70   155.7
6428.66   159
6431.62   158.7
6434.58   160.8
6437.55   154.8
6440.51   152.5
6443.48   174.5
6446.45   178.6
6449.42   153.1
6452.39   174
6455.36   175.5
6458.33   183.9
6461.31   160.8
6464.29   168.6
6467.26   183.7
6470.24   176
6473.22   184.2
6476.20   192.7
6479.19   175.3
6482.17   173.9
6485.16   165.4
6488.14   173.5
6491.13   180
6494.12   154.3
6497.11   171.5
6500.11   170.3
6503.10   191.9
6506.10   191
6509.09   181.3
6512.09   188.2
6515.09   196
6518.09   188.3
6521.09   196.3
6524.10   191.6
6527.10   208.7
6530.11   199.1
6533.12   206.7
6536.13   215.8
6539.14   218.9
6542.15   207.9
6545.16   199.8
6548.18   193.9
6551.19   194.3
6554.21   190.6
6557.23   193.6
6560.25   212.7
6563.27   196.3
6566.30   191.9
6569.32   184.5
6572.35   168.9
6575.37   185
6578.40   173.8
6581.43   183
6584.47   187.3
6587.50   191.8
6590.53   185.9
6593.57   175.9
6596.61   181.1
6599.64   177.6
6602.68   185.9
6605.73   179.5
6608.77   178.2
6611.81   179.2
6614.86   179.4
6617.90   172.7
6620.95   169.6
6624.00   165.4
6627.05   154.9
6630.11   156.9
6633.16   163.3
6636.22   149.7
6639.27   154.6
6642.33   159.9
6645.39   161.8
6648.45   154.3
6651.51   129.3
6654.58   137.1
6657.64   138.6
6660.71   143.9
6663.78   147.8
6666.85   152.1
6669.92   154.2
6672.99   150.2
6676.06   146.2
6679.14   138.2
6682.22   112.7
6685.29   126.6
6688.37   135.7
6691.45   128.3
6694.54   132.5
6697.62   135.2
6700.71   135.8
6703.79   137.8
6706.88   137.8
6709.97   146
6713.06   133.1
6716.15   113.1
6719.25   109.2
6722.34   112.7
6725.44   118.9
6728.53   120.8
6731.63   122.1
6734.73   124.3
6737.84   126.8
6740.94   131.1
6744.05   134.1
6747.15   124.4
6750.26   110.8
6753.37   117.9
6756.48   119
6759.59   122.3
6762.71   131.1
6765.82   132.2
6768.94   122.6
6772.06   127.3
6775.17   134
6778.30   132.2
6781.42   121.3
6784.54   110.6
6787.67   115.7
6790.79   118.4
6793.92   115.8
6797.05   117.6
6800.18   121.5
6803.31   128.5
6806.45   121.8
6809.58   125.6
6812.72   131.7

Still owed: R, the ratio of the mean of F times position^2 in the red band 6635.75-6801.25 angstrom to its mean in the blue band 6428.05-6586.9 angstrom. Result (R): 0.76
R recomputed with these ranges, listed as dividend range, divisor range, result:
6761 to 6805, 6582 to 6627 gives 0.73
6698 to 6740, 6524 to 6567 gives 0.66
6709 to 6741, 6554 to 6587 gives 0.68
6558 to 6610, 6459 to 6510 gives 1.08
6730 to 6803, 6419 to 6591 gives 0.73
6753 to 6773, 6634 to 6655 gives 0.86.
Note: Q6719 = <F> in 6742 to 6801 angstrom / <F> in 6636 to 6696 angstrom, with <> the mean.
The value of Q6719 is 0.9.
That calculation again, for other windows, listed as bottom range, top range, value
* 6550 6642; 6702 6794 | 0.70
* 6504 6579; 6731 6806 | 0.63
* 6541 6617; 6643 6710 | 0.75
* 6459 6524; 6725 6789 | 0.69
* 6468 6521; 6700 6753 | 0.70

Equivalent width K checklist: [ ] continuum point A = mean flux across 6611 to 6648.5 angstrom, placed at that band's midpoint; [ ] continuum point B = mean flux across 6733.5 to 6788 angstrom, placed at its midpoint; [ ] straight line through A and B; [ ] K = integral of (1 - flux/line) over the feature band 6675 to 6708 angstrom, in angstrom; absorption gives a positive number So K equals 2.68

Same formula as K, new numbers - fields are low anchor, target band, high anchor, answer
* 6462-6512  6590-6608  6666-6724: -3.2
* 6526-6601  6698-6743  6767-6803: 5.0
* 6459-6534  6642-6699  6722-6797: 0.9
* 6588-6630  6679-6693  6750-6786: 2.2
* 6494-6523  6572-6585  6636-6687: -1.1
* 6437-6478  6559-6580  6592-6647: -2.1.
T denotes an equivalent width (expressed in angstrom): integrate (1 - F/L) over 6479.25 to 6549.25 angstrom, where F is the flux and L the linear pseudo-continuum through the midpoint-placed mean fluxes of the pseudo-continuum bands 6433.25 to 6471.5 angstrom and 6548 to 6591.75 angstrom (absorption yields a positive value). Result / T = -3.86 angstrom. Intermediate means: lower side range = 169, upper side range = 189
